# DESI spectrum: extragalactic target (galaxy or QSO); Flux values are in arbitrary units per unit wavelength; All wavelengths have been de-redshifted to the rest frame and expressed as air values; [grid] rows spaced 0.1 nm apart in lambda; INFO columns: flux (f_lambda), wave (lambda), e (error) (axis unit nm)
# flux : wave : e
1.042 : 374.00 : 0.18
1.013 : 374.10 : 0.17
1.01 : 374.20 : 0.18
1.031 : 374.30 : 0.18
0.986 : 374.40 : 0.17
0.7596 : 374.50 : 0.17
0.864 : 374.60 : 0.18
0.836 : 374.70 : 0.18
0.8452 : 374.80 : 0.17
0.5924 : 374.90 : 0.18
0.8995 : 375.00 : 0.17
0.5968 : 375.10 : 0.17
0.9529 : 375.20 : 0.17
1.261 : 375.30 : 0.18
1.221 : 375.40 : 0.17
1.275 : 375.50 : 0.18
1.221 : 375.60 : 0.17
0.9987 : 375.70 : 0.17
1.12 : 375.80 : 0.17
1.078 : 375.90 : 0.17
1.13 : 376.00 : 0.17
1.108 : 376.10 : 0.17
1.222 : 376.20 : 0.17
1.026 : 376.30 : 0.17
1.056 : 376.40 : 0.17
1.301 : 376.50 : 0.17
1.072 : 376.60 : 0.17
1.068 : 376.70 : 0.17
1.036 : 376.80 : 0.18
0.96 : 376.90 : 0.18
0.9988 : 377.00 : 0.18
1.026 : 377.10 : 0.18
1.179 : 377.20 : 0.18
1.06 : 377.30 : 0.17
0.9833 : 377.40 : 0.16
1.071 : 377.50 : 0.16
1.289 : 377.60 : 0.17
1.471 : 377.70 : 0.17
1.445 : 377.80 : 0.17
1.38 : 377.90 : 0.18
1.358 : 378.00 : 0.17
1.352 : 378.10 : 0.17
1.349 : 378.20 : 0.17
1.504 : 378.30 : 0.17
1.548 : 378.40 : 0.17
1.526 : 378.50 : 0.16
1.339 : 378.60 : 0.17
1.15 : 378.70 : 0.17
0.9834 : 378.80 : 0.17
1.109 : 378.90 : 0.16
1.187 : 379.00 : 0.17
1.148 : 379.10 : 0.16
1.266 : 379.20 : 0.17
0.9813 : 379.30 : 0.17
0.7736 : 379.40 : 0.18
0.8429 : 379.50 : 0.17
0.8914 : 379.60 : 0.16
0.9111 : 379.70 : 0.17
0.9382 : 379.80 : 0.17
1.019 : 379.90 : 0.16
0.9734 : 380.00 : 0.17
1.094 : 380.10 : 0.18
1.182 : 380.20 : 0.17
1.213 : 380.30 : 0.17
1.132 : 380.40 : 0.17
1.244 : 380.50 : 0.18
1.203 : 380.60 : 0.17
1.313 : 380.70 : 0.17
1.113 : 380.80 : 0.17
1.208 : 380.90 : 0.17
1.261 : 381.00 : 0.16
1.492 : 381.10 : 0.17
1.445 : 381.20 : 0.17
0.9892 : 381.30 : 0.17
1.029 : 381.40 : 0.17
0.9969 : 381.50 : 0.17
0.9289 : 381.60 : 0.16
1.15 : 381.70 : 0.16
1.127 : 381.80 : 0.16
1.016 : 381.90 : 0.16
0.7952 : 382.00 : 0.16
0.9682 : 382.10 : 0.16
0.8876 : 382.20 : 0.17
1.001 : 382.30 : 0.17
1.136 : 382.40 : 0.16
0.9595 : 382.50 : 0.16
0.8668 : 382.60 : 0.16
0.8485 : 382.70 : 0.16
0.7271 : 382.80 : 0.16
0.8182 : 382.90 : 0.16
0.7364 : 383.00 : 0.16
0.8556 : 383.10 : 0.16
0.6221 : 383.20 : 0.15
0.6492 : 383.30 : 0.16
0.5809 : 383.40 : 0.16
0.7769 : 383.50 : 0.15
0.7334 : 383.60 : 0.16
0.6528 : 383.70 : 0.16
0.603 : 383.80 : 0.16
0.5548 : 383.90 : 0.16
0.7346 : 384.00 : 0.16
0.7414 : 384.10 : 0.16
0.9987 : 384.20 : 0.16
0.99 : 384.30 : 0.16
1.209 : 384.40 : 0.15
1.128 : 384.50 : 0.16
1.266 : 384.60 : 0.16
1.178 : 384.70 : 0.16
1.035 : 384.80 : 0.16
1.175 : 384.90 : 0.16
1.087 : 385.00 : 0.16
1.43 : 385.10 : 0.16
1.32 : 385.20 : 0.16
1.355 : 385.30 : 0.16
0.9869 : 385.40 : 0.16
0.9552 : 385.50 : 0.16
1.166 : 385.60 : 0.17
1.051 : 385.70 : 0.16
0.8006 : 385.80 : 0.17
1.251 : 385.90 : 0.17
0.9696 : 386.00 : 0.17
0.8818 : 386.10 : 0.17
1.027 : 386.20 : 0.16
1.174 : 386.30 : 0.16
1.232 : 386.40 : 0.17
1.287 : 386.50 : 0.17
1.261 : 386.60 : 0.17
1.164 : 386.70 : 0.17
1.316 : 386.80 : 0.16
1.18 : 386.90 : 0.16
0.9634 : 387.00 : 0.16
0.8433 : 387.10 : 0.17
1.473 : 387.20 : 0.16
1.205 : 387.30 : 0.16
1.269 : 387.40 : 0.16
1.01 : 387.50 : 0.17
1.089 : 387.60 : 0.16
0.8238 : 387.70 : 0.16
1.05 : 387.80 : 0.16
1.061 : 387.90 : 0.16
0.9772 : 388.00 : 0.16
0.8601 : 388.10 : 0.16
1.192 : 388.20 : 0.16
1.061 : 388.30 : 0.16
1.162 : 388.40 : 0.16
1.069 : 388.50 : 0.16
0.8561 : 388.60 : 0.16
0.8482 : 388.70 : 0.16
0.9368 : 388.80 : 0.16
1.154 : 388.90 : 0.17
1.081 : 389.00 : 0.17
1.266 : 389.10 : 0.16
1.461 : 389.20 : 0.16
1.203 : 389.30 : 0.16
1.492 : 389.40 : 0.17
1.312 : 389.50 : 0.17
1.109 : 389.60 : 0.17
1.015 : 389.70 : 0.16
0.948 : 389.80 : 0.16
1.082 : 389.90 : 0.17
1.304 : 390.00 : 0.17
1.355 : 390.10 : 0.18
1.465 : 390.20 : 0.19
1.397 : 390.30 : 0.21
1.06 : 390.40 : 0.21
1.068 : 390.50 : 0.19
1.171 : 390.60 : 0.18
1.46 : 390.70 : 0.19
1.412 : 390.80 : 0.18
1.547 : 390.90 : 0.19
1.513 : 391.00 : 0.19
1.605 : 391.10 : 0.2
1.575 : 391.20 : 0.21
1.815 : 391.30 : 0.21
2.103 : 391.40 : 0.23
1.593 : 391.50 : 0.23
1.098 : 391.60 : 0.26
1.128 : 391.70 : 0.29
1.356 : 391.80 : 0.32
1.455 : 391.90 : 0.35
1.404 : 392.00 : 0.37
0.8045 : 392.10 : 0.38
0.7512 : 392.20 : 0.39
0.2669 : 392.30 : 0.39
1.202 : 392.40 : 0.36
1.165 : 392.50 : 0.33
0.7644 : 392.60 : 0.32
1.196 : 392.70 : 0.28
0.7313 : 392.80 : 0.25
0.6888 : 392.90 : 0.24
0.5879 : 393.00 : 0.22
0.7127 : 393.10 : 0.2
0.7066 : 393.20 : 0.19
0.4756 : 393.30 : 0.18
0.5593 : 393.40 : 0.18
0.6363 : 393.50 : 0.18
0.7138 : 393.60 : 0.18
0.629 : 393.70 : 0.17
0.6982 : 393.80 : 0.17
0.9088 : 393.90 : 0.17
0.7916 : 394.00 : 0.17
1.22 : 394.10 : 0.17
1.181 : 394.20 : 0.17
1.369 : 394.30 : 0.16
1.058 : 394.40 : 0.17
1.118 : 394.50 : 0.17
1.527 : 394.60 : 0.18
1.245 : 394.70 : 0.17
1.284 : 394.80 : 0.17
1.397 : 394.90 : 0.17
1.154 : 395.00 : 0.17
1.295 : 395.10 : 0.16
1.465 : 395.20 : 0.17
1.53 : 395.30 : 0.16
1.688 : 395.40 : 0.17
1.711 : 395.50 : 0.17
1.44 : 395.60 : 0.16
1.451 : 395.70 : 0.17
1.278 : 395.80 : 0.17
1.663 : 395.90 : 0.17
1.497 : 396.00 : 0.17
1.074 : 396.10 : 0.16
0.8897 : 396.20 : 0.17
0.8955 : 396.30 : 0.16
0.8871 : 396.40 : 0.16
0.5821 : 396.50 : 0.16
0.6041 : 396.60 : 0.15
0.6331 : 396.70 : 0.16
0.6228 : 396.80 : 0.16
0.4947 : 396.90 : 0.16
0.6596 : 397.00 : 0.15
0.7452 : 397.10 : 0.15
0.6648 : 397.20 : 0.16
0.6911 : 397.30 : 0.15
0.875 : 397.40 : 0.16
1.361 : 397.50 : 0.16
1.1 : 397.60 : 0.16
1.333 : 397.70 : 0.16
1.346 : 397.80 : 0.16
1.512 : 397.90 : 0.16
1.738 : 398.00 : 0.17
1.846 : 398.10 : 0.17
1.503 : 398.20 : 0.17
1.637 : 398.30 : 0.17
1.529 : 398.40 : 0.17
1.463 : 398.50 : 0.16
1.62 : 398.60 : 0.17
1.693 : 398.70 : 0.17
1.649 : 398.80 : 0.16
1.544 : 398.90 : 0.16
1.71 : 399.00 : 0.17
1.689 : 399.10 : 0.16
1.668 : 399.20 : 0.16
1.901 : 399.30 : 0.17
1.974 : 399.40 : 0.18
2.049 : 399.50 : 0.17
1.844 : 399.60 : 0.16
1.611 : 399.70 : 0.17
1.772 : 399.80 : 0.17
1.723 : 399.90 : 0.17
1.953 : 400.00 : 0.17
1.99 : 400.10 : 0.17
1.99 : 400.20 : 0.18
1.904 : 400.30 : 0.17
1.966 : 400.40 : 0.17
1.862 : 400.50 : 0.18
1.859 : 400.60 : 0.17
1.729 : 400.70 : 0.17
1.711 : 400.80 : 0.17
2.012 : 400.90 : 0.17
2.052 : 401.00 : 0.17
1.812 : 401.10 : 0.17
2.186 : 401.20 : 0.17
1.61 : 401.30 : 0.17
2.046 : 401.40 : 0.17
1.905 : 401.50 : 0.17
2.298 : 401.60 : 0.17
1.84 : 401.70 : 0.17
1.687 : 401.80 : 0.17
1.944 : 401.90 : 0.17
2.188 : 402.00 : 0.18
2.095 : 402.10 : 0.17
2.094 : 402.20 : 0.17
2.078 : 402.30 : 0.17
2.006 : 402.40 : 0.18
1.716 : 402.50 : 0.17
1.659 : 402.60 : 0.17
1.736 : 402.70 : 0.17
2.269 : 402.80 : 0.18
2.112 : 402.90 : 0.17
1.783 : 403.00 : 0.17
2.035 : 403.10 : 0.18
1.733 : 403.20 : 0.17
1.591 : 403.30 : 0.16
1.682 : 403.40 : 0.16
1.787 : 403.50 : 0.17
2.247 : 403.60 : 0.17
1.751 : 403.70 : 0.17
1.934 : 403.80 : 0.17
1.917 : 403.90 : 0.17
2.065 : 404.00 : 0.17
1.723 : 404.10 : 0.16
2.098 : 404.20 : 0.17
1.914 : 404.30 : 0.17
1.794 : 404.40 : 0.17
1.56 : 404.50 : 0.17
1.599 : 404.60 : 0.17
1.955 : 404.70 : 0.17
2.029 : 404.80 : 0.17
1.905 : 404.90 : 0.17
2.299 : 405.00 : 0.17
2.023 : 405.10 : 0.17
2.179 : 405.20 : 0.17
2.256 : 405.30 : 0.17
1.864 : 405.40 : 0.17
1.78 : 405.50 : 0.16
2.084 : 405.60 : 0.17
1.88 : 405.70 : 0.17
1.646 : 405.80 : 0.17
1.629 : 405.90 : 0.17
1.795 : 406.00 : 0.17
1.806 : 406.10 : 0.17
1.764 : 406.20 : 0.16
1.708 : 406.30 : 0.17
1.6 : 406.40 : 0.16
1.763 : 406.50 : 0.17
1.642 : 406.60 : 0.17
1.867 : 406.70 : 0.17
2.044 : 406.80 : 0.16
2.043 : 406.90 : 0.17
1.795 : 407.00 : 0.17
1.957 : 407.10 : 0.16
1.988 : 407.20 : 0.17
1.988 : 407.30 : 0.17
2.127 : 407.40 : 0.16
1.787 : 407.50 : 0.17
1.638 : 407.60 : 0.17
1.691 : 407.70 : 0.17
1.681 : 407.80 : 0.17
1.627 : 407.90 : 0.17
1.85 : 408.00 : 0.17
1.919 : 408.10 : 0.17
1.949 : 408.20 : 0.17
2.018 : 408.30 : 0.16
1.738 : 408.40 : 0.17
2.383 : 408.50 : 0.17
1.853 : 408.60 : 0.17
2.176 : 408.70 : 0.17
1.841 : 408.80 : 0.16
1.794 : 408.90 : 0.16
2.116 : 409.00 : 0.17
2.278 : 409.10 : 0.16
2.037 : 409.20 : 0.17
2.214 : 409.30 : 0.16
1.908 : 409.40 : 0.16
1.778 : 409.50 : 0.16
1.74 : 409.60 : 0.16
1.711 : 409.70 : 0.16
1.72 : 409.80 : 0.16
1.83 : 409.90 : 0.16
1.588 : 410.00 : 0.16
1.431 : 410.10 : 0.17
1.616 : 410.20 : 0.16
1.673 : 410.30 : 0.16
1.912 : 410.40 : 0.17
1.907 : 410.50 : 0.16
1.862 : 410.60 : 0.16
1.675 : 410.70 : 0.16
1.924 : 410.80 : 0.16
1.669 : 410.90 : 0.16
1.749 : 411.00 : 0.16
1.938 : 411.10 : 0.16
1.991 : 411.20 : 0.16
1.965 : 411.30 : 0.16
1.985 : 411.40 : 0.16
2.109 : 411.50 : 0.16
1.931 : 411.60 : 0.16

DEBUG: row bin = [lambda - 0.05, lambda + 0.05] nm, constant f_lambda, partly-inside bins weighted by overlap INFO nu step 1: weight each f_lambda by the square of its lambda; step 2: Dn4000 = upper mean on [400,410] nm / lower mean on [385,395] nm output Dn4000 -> 1.8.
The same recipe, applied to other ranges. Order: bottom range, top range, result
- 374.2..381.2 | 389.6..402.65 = 1.36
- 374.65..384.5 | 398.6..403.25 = 2.01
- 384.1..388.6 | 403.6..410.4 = 1.88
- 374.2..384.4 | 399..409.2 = 2.07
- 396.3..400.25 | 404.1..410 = 1.42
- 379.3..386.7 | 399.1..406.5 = 2.06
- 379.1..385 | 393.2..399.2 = 1.29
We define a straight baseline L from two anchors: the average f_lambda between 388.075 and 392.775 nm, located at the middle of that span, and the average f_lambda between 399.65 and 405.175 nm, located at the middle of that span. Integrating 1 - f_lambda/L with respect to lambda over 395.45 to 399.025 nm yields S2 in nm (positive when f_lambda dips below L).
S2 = 0.88 nm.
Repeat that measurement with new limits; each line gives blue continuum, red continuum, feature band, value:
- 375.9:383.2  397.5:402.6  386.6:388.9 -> 0.51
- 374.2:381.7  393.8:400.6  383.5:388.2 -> 0.64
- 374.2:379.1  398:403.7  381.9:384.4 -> 0.95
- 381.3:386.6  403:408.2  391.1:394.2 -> 0.74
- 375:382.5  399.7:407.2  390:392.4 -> 0.31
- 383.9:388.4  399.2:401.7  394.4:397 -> 0.73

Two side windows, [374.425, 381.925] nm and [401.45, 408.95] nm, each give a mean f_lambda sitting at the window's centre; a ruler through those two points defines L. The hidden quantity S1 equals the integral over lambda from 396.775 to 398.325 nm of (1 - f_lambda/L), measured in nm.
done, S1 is 0.50 nm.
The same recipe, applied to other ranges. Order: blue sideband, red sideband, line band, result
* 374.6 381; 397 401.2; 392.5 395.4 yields 0.97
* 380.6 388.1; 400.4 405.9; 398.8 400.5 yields -0.07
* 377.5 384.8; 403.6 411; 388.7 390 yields 0.14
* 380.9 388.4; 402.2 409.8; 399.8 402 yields -0.30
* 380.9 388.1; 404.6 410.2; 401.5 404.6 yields -0.34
